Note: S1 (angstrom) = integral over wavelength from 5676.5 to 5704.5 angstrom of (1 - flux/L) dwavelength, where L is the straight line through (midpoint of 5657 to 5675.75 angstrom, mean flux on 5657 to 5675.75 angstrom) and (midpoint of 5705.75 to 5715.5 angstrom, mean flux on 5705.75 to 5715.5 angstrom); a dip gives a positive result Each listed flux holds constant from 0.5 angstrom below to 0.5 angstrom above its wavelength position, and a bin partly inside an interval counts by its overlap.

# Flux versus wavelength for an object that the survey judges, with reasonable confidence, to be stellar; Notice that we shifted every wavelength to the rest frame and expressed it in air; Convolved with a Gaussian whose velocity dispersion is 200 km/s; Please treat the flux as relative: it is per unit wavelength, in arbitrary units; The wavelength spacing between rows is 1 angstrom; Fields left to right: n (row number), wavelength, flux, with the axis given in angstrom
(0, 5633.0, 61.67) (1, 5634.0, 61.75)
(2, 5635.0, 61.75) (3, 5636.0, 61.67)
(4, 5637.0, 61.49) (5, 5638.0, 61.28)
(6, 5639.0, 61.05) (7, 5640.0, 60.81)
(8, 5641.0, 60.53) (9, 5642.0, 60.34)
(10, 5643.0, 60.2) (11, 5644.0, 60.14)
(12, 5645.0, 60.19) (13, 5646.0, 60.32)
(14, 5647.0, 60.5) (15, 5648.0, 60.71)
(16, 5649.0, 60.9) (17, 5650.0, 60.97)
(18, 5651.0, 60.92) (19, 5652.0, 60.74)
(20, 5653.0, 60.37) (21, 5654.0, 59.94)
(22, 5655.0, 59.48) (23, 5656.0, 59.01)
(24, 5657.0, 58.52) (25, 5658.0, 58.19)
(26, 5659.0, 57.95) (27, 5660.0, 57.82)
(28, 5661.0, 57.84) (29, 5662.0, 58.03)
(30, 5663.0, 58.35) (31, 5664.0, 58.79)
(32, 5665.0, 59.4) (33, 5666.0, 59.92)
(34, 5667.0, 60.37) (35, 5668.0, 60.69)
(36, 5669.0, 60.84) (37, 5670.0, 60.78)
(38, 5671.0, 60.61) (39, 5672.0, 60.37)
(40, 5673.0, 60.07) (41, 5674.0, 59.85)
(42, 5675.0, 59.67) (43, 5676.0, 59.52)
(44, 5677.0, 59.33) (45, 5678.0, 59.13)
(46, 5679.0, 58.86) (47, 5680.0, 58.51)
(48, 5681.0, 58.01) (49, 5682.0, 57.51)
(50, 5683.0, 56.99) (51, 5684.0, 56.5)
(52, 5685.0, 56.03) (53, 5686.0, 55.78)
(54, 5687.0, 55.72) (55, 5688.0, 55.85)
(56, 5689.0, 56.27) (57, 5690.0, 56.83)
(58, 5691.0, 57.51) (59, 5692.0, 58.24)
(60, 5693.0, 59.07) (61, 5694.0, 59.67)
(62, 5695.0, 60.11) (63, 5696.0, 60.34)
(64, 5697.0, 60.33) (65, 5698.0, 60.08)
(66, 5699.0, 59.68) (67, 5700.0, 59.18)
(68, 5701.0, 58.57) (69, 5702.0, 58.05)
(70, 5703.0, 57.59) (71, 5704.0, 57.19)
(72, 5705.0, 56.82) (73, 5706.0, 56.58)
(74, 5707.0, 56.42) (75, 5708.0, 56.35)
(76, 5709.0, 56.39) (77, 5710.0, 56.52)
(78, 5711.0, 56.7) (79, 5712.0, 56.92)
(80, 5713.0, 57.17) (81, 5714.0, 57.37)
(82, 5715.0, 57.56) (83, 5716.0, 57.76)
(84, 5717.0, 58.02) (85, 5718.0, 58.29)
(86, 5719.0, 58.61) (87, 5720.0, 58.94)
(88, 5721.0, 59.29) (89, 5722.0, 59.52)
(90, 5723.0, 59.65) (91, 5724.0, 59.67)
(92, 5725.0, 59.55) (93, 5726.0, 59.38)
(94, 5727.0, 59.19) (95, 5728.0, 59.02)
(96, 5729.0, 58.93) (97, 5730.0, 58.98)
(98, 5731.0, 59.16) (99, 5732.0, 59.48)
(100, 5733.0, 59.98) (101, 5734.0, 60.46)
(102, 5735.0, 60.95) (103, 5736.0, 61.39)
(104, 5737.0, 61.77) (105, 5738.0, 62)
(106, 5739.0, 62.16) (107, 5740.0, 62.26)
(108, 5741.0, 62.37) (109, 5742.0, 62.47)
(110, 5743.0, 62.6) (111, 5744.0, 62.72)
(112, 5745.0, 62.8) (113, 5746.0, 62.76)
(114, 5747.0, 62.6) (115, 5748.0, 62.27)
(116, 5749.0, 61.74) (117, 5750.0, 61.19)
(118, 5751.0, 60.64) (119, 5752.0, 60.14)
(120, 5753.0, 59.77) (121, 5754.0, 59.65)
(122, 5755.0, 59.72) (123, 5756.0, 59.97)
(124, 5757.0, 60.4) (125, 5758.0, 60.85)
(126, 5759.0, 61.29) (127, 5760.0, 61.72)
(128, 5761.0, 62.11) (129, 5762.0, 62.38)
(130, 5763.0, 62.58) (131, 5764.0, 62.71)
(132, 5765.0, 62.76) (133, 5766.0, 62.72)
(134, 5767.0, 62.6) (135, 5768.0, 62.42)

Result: -0.1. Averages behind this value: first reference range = 59.4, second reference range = 56.8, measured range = 58.1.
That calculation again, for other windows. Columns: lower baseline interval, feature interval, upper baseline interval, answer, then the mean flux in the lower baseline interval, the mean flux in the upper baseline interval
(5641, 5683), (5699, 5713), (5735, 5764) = 0.77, 59.6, 61.6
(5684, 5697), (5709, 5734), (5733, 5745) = 0.75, 57.7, 61.9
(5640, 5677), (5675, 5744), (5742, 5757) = 2.17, 59.8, 61.3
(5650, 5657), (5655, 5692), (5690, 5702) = 0.71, 60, 59.2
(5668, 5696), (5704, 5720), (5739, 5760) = 0.69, 58.5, 61.4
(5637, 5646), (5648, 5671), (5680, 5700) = 0.02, 60.6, 58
